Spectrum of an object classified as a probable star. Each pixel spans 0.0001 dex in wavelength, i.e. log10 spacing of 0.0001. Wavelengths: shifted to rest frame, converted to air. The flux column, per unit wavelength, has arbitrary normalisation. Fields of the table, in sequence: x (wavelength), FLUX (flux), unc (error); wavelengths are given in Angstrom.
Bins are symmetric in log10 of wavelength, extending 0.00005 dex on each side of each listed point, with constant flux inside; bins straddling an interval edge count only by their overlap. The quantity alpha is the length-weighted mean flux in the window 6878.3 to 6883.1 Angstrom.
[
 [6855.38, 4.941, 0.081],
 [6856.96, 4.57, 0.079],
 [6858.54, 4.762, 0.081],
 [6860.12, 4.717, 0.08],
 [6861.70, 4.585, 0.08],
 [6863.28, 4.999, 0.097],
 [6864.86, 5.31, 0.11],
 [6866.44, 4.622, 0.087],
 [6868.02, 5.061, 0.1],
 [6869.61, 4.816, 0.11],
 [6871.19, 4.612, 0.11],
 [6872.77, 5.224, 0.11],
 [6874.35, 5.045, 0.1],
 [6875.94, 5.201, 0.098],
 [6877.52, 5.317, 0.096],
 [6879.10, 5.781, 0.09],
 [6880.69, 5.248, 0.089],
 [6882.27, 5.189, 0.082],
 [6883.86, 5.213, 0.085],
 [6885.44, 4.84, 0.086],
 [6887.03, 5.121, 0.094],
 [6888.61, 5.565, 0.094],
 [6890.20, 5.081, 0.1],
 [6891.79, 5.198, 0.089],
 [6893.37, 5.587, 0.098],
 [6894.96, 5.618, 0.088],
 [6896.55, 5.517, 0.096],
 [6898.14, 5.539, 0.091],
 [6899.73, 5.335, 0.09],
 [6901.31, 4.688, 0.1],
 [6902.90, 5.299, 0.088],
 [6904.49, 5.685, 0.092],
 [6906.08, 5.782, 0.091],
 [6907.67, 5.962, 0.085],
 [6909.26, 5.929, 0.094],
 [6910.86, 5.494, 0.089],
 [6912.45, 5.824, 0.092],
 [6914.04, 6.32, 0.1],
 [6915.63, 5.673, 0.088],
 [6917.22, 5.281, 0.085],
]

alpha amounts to 5.4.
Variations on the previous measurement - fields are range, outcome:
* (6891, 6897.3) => 5.48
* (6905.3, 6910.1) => 5.88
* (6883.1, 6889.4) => 5.19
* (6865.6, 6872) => 4.78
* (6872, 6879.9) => 5.31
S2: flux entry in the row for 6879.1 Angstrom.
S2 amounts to 5.781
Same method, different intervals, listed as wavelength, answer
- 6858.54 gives 4.762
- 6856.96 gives 4.57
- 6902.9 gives 5.299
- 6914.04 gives 6.32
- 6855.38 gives 4.941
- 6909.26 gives 5.929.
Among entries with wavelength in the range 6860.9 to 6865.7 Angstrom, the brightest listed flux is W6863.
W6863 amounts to 5.31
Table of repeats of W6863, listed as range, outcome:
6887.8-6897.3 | 5.618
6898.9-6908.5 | 5.962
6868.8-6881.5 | 5.781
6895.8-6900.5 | 5.539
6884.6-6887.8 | 5.121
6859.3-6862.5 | 4.717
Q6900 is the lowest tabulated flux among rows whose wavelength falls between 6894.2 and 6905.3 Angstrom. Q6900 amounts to 4.688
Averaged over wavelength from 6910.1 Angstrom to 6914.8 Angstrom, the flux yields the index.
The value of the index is 5.88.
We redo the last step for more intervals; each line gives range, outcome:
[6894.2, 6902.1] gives 5.34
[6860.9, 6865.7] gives 4.96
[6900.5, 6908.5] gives 5.49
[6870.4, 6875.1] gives 4.97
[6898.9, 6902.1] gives 5.03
